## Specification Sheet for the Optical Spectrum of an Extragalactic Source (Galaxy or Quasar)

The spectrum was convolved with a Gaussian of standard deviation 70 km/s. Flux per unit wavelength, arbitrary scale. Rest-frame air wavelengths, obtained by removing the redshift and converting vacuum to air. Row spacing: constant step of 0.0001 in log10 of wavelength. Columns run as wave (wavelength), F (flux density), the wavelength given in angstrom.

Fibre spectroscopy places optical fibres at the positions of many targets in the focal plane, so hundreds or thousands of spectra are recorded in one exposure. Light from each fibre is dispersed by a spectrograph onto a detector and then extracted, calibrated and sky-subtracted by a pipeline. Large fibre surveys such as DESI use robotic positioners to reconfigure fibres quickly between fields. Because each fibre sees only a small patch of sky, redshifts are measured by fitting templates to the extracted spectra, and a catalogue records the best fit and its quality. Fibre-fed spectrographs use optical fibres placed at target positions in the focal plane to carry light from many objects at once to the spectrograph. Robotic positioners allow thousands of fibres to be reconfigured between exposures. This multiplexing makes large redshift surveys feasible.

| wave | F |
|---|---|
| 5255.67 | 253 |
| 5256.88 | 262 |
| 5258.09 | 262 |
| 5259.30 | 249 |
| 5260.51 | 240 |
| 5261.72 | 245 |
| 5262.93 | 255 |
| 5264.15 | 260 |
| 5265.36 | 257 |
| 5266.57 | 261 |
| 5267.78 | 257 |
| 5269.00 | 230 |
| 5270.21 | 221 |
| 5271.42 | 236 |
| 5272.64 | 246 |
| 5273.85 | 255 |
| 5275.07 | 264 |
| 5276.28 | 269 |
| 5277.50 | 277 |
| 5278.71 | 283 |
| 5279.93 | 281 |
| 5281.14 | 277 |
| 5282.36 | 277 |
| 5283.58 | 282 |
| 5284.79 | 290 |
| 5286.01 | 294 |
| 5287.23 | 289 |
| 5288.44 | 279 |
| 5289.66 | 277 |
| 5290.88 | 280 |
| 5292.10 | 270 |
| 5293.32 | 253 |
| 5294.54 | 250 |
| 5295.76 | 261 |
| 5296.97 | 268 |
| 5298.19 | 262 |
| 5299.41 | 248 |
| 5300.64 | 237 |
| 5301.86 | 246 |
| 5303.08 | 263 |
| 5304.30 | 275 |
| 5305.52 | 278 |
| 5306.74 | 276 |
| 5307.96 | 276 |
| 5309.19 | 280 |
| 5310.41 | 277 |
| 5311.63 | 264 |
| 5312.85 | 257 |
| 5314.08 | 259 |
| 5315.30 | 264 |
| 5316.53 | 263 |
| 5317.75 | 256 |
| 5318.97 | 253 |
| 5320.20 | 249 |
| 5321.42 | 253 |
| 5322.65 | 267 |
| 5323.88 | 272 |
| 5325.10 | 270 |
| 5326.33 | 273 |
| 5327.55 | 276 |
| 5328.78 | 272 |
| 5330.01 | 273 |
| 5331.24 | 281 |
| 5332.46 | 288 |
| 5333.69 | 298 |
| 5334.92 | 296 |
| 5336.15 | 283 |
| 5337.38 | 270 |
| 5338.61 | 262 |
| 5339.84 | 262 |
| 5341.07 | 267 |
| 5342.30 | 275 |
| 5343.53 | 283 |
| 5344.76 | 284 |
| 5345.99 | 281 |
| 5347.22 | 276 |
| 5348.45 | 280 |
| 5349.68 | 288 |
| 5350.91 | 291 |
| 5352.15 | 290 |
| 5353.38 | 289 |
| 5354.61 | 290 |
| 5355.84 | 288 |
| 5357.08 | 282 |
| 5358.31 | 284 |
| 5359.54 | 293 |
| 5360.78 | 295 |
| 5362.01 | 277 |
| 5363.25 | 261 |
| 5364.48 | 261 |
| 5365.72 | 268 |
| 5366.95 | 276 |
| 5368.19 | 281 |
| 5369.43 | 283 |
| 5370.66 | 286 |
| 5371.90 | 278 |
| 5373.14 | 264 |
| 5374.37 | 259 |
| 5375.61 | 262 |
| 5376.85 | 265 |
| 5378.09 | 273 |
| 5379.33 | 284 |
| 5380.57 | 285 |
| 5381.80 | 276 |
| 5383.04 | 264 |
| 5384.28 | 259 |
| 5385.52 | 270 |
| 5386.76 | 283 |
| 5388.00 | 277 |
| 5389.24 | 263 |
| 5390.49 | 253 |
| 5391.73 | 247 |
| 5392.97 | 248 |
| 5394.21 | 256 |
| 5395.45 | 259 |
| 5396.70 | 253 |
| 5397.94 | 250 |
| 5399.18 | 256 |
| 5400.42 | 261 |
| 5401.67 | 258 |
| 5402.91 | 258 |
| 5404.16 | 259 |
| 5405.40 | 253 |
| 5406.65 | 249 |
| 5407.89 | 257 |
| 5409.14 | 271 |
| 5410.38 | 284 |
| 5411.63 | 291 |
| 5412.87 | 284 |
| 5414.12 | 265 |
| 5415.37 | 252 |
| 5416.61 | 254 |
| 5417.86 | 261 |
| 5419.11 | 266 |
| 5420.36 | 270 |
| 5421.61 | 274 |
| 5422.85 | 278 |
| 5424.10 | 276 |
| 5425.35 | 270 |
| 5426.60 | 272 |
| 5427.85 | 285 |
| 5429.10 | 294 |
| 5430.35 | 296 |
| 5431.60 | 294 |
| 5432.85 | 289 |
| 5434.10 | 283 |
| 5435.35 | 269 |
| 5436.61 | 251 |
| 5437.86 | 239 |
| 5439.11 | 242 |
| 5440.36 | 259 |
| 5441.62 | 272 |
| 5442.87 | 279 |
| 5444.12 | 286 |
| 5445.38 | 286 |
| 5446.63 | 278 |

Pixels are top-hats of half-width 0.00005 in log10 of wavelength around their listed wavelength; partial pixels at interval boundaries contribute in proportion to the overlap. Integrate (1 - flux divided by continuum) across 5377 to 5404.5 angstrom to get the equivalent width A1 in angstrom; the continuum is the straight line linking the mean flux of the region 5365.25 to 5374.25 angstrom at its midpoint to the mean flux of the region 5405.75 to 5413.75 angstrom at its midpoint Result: 1.0 angstrom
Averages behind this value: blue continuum 276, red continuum 272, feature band 263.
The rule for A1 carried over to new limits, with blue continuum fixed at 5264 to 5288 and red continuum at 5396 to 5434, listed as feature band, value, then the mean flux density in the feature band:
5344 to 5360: -1.08 angstrom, 286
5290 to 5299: 0.09 angstrom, 264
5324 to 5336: -0.60 angstrom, 281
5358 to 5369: -0.38 angstrom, 277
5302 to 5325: 0.11 angstrom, 265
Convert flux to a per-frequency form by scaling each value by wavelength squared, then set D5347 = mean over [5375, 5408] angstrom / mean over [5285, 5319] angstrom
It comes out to 1.0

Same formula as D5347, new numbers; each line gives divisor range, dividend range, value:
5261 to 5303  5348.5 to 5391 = 1.09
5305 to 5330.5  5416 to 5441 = 1.06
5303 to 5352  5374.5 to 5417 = 0.99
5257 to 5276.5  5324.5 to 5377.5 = 1.15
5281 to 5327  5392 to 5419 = 1.01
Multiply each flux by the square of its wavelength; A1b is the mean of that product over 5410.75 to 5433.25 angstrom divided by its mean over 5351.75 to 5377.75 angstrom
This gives 1.0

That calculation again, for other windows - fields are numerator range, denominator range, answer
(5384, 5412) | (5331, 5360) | 0.94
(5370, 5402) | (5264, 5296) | 1.04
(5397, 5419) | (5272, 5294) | 1.00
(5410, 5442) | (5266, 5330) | 1.07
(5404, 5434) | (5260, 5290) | 1.09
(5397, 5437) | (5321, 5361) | 0.99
